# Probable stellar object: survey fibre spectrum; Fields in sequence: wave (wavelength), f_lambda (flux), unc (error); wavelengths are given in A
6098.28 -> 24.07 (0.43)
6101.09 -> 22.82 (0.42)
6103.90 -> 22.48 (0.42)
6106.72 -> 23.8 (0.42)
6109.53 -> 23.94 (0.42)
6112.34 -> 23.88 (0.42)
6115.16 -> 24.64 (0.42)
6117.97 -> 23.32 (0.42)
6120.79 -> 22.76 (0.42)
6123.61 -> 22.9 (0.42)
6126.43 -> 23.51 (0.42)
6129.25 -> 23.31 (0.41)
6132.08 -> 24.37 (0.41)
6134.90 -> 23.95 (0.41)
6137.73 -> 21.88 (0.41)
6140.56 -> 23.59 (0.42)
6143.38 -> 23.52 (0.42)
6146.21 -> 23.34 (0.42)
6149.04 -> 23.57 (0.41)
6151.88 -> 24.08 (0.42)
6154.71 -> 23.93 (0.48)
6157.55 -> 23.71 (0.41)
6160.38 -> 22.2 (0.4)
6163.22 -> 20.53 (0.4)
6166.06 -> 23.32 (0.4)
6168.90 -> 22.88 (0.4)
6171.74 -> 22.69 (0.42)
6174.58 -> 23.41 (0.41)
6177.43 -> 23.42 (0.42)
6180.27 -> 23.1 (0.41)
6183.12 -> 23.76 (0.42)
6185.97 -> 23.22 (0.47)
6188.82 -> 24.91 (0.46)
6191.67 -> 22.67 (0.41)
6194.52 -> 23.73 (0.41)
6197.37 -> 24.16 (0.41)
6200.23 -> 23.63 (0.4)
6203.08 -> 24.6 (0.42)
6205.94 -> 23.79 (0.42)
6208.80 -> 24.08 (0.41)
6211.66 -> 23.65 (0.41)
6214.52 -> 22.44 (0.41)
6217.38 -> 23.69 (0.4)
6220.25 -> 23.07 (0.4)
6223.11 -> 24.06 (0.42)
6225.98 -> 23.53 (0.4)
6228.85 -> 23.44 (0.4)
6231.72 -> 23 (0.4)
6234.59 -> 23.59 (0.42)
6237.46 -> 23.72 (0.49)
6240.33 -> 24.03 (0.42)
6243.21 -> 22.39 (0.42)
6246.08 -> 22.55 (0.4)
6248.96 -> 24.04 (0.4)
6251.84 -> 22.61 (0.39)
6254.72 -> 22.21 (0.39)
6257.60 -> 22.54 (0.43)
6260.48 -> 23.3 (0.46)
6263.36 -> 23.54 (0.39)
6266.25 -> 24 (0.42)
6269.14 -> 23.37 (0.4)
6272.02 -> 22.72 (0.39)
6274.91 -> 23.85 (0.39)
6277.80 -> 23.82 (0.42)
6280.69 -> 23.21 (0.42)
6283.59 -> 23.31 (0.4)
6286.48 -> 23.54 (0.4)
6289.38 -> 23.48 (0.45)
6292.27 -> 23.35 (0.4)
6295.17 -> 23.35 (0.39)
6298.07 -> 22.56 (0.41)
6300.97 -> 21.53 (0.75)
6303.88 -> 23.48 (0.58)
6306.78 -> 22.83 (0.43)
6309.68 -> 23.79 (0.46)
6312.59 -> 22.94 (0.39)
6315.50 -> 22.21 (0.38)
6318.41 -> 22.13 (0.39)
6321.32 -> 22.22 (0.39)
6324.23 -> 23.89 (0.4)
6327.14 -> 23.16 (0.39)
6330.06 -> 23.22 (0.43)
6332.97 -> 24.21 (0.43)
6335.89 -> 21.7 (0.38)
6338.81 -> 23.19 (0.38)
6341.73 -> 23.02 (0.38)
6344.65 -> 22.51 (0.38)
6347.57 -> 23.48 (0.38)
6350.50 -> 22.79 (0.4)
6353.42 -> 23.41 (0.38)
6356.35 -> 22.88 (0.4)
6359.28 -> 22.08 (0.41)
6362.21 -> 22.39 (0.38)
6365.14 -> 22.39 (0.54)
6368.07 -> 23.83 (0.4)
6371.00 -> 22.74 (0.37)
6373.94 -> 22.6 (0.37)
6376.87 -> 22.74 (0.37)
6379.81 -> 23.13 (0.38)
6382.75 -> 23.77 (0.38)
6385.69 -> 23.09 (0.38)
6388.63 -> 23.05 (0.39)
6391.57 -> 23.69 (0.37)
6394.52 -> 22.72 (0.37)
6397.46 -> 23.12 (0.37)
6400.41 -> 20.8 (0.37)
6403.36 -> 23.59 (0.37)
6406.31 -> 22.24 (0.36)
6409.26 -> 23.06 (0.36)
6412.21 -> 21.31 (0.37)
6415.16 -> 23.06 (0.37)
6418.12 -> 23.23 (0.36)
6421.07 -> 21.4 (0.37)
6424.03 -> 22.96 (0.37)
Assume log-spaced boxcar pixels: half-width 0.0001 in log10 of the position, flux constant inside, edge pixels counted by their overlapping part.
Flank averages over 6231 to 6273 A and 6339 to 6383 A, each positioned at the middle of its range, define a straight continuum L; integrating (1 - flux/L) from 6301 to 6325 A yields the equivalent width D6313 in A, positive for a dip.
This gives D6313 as 0.2 A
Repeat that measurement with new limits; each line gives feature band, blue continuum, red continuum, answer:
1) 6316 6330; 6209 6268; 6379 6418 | 0.1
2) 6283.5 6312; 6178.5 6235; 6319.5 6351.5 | 0.1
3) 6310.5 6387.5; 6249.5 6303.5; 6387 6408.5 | 0.0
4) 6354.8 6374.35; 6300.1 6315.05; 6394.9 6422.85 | -0.1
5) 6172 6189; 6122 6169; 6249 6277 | -0.2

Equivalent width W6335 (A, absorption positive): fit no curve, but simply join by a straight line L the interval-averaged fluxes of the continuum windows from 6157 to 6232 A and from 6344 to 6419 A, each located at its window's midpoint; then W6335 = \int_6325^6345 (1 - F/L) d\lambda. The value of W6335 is -0.08 A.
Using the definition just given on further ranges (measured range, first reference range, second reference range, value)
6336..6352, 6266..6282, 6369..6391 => 0.2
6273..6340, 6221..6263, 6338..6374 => -0.2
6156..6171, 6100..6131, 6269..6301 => 0.5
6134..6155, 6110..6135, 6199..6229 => 0.2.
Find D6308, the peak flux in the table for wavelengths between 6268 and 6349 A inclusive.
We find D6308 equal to 24.21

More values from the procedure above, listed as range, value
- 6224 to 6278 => 24.04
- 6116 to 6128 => 23.51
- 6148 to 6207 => 24.91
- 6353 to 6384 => 23.83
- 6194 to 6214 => 24.6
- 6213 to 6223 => 23.69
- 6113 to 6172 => 24.64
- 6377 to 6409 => 23.77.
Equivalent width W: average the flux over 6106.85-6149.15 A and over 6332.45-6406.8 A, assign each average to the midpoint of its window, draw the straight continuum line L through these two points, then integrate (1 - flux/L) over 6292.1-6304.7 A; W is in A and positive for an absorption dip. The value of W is 0.2 A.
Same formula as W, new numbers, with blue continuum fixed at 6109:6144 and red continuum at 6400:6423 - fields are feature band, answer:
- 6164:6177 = 0.2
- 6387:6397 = -0.3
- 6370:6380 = -0.1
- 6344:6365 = -0.1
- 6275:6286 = -0.3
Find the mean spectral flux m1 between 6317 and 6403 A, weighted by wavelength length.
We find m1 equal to 22.9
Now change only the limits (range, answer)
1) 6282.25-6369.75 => 23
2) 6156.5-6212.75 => 23.4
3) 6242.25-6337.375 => 23.1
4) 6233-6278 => 23.3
